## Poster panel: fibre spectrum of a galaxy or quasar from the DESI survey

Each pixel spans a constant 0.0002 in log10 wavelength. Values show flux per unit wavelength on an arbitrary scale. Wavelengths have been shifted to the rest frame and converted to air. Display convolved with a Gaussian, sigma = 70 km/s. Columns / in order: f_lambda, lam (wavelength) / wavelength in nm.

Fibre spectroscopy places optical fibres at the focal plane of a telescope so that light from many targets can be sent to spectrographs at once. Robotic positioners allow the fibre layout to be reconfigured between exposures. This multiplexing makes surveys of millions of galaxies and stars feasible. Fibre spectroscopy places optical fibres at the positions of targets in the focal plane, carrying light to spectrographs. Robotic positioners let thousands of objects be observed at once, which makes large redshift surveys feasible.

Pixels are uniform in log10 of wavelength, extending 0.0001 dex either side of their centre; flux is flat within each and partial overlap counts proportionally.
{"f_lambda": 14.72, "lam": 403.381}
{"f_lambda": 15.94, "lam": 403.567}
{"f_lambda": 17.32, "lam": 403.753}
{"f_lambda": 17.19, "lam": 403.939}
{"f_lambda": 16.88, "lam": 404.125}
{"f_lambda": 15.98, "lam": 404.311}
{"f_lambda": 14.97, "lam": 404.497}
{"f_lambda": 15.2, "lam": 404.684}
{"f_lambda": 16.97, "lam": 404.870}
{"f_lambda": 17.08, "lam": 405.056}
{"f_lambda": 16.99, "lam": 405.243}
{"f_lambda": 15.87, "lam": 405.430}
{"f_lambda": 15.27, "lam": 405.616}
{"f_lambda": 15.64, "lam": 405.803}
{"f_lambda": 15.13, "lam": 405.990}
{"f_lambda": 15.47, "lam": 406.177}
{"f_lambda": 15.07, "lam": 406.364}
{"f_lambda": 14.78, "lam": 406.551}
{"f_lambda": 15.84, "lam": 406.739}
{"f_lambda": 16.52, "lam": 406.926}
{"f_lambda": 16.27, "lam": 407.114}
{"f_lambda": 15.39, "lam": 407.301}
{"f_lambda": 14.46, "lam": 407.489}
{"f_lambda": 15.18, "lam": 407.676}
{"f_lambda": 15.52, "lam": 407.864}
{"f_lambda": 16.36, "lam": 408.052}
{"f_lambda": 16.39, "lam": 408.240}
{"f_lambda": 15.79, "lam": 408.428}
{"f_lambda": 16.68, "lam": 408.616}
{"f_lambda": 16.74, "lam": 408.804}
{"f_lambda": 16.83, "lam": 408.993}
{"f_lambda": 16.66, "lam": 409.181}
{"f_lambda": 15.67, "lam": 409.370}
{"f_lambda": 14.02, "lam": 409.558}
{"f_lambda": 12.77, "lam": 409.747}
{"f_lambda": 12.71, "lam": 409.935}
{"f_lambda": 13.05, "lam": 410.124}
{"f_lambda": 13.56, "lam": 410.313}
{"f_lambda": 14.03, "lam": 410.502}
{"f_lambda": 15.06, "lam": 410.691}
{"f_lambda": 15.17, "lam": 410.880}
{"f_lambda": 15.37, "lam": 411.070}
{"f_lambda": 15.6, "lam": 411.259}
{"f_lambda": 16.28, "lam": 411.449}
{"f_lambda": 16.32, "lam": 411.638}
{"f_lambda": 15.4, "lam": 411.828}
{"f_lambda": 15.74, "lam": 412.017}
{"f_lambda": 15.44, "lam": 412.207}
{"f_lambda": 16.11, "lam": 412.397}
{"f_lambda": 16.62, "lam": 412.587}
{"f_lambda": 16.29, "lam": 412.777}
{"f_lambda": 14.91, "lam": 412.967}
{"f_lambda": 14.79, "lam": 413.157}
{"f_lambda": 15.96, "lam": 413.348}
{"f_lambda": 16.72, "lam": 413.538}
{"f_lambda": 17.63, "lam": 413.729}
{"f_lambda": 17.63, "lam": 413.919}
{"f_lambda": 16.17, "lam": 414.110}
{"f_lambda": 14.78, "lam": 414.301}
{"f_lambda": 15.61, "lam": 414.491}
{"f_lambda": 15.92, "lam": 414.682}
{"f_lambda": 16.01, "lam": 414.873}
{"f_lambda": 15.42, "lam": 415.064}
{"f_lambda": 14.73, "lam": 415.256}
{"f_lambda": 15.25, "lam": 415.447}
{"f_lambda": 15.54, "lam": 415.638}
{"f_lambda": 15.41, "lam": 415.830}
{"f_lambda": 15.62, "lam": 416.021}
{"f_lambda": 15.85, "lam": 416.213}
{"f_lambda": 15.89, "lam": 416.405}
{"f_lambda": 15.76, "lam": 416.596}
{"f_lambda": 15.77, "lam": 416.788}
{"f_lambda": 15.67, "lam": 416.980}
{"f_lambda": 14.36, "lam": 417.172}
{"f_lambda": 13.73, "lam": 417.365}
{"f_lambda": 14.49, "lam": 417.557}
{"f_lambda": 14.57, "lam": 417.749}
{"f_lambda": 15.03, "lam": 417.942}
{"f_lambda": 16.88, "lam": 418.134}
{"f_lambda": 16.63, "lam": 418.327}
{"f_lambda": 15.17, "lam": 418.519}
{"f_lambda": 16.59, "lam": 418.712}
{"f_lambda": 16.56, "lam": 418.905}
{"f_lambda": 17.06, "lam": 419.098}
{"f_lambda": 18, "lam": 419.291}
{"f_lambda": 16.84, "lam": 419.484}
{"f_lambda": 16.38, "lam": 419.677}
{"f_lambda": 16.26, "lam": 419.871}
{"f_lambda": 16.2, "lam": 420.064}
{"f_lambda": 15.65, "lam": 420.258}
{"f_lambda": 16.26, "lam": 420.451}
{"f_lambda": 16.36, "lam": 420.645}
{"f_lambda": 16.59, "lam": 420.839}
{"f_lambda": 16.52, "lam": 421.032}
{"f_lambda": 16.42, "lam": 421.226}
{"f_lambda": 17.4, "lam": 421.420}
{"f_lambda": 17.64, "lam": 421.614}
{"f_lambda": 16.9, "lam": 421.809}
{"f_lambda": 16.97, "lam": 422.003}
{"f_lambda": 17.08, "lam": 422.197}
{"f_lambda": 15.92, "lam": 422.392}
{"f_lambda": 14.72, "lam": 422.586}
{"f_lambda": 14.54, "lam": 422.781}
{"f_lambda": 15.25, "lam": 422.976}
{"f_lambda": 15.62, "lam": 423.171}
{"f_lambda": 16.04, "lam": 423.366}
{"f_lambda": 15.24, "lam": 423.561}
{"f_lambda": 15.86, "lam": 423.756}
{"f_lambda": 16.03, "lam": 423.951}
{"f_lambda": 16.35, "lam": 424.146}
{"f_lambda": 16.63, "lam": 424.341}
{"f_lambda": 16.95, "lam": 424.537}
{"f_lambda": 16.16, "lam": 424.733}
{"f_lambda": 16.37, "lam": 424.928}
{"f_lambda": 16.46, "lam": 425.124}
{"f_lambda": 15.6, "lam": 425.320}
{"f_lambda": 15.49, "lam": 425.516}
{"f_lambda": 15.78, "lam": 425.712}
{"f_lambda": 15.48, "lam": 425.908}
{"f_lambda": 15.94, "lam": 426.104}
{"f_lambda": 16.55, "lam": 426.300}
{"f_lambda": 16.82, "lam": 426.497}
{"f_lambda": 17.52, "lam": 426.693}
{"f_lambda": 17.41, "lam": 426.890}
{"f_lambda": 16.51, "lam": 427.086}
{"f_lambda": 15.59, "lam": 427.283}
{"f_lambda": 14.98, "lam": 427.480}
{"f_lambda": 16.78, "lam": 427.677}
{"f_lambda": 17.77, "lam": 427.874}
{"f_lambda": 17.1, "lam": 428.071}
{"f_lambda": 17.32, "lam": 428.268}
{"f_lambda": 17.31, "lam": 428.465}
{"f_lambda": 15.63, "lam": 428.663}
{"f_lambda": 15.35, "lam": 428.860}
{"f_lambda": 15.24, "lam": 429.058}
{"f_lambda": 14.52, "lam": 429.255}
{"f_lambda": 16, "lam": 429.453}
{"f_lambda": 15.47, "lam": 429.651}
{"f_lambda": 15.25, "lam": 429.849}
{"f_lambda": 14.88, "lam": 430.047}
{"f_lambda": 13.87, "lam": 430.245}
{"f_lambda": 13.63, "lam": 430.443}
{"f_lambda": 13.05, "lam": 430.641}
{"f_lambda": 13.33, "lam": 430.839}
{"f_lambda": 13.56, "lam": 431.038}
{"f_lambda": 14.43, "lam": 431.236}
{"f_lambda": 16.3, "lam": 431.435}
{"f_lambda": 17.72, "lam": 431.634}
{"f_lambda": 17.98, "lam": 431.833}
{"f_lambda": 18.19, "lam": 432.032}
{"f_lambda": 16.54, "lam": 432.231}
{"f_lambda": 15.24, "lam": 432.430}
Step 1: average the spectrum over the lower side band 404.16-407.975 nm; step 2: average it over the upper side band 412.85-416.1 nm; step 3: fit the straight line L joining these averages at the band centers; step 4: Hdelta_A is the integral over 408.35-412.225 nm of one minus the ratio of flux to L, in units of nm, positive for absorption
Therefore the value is 0.138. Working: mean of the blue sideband 15.7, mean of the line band 15.2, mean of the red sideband 15.8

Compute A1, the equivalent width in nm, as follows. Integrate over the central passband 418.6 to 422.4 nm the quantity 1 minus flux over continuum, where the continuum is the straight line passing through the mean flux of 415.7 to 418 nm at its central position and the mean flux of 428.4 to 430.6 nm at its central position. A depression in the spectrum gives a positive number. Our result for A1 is -0.38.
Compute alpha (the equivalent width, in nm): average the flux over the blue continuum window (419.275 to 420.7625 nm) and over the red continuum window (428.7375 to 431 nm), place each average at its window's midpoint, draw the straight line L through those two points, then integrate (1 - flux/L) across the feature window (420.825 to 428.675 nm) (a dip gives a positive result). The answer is -0.41 nm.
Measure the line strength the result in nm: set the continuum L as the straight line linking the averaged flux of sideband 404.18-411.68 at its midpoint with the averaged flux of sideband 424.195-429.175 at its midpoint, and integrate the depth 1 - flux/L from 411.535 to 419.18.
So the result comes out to 0.031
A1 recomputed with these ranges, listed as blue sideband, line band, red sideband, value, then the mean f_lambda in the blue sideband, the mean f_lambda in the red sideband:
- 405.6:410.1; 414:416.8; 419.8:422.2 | 0.092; 15.4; 16.6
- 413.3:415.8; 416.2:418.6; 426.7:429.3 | 0.100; 15.9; 16.4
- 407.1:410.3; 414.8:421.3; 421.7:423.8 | -0.093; 15.3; 15.8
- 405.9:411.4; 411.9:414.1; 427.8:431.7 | -0.128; 15.2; 15.4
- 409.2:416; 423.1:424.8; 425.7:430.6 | -0.036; 15.4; 15.9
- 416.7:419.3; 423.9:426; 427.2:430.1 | -0.034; 15.7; 16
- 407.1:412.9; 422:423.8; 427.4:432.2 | -0.010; 15.4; 15.7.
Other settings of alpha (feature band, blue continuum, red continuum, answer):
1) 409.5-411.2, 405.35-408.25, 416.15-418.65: 0.16 nm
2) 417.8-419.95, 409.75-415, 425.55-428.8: -0.07 nm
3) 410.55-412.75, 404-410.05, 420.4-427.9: 0.01 nm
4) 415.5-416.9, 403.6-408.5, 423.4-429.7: 0.03 nm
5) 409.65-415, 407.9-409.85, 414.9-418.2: 0.04 nm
